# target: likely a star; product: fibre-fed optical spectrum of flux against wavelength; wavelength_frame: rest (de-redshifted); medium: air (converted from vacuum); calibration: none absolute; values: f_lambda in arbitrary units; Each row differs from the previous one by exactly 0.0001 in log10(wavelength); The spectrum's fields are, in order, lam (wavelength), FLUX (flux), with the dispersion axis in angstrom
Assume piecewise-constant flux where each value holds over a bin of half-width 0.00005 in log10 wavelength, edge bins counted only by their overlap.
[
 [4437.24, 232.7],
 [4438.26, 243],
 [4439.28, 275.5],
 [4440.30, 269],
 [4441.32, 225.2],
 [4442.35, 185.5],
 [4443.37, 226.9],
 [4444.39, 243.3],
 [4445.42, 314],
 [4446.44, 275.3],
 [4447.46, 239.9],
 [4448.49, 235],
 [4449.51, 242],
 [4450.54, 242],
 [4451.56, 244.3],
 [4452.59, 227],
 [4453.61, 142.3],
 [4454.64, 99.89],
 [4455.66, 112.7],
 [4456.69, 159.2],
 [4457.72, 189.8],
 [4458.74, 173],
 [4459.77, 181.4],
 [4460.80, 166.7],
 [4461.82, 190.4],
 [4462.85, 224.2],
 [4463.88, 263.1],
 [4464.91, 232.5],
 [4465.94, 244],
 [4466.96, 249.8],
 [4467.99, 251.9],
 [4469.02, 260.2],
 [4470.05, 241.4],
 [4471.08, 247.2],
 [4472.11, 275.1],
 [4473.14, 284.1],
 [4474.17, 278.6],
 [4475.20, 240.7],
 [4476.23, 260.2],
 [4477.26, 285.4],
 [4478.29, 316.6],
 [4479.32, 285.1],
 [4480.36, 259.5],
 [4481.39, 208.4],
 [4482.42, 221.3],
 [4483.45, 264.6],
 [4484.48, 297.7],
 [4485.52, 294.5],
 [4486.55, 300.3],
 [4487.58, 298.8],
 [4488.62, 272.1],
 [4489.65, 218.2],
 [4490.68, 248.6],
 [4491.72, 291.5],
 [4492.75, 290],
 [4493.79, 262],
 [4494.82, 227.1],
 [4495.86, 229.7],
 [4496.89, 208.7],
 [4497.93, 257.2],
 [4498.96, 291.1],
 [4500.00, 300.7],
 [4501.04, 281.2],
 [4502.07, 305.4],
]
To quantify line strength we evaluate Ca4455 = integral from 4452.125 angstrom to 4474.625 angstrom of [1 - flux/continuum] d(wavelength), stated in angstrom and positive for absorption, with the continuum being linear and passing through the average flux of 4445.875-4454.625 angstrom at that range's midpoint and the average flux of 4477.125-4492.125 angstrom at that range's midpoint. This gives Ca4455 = 2.8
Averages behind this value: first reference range 224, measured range 213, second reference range 270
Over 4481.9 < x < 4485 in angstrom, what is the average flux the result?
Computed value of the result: 261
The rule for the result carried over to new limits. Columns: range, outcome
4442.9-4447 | 265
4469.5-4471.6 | 244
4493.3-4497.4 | 232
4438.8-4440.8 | 273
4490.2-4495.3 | 264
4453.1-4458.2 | 140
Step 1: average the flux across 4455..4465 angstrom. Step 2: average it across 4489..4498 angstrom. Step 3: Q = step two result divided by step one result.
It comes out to 1.33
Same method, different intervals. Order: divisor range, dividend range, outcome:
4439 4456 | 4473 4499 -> 1.18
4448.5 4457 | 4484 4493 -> 1.49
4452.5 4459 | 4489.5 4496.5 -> 1.66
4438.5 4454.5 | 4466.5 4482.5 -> 1.11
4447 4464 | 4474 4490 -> 1.39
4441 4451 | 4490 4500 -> 1.06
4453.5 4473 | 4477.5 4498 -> 1.26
